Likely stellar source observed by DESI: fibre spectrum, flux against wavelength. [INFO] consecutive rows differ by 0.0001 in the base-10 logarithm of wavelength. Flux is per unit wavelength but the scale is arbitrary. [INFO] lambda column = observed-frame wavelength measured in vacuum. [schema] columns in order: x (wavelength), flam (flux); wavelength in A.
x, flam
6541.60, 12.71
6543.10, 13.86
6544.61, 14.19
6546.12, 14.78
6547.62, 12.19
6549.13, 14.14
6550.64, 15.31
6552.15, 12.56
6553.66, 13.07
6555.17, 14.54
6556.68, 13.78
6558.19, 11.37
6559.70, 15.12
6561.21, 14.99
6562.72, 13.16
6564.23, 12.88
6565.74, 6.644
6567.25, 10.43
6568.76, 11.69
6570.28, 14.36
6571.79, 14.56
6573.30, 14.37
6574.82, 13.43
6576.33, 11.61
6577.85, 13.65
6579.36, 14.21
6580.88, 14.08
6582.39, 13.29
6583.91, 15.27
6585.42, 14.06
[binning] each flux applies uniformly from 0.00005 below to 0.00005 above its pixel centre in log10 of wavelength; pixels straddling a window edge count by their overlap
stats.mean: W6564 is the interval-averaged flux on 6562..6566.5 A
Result 10.9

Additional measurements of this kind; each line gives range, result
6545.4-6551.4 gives 14.1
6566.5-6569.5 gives 11.1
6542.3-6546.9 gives 14.3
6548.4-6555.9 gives 13.9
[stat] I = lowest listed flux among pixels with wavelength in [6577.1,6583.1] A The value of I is 13.29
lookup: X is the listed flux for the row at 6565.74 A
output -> 6.644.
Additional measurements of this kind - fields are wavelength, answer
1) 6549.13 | 14.14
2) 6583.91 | 15.27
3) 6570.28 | 14.36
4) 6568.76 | 11.69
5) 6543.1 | 13.86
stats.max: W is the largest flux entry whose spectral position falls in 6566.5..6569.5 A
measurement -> 11.69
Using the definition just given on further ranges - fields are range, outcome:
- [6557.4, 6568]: 15.12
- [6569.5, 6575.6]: 14.56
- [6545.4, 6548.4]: 14.78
